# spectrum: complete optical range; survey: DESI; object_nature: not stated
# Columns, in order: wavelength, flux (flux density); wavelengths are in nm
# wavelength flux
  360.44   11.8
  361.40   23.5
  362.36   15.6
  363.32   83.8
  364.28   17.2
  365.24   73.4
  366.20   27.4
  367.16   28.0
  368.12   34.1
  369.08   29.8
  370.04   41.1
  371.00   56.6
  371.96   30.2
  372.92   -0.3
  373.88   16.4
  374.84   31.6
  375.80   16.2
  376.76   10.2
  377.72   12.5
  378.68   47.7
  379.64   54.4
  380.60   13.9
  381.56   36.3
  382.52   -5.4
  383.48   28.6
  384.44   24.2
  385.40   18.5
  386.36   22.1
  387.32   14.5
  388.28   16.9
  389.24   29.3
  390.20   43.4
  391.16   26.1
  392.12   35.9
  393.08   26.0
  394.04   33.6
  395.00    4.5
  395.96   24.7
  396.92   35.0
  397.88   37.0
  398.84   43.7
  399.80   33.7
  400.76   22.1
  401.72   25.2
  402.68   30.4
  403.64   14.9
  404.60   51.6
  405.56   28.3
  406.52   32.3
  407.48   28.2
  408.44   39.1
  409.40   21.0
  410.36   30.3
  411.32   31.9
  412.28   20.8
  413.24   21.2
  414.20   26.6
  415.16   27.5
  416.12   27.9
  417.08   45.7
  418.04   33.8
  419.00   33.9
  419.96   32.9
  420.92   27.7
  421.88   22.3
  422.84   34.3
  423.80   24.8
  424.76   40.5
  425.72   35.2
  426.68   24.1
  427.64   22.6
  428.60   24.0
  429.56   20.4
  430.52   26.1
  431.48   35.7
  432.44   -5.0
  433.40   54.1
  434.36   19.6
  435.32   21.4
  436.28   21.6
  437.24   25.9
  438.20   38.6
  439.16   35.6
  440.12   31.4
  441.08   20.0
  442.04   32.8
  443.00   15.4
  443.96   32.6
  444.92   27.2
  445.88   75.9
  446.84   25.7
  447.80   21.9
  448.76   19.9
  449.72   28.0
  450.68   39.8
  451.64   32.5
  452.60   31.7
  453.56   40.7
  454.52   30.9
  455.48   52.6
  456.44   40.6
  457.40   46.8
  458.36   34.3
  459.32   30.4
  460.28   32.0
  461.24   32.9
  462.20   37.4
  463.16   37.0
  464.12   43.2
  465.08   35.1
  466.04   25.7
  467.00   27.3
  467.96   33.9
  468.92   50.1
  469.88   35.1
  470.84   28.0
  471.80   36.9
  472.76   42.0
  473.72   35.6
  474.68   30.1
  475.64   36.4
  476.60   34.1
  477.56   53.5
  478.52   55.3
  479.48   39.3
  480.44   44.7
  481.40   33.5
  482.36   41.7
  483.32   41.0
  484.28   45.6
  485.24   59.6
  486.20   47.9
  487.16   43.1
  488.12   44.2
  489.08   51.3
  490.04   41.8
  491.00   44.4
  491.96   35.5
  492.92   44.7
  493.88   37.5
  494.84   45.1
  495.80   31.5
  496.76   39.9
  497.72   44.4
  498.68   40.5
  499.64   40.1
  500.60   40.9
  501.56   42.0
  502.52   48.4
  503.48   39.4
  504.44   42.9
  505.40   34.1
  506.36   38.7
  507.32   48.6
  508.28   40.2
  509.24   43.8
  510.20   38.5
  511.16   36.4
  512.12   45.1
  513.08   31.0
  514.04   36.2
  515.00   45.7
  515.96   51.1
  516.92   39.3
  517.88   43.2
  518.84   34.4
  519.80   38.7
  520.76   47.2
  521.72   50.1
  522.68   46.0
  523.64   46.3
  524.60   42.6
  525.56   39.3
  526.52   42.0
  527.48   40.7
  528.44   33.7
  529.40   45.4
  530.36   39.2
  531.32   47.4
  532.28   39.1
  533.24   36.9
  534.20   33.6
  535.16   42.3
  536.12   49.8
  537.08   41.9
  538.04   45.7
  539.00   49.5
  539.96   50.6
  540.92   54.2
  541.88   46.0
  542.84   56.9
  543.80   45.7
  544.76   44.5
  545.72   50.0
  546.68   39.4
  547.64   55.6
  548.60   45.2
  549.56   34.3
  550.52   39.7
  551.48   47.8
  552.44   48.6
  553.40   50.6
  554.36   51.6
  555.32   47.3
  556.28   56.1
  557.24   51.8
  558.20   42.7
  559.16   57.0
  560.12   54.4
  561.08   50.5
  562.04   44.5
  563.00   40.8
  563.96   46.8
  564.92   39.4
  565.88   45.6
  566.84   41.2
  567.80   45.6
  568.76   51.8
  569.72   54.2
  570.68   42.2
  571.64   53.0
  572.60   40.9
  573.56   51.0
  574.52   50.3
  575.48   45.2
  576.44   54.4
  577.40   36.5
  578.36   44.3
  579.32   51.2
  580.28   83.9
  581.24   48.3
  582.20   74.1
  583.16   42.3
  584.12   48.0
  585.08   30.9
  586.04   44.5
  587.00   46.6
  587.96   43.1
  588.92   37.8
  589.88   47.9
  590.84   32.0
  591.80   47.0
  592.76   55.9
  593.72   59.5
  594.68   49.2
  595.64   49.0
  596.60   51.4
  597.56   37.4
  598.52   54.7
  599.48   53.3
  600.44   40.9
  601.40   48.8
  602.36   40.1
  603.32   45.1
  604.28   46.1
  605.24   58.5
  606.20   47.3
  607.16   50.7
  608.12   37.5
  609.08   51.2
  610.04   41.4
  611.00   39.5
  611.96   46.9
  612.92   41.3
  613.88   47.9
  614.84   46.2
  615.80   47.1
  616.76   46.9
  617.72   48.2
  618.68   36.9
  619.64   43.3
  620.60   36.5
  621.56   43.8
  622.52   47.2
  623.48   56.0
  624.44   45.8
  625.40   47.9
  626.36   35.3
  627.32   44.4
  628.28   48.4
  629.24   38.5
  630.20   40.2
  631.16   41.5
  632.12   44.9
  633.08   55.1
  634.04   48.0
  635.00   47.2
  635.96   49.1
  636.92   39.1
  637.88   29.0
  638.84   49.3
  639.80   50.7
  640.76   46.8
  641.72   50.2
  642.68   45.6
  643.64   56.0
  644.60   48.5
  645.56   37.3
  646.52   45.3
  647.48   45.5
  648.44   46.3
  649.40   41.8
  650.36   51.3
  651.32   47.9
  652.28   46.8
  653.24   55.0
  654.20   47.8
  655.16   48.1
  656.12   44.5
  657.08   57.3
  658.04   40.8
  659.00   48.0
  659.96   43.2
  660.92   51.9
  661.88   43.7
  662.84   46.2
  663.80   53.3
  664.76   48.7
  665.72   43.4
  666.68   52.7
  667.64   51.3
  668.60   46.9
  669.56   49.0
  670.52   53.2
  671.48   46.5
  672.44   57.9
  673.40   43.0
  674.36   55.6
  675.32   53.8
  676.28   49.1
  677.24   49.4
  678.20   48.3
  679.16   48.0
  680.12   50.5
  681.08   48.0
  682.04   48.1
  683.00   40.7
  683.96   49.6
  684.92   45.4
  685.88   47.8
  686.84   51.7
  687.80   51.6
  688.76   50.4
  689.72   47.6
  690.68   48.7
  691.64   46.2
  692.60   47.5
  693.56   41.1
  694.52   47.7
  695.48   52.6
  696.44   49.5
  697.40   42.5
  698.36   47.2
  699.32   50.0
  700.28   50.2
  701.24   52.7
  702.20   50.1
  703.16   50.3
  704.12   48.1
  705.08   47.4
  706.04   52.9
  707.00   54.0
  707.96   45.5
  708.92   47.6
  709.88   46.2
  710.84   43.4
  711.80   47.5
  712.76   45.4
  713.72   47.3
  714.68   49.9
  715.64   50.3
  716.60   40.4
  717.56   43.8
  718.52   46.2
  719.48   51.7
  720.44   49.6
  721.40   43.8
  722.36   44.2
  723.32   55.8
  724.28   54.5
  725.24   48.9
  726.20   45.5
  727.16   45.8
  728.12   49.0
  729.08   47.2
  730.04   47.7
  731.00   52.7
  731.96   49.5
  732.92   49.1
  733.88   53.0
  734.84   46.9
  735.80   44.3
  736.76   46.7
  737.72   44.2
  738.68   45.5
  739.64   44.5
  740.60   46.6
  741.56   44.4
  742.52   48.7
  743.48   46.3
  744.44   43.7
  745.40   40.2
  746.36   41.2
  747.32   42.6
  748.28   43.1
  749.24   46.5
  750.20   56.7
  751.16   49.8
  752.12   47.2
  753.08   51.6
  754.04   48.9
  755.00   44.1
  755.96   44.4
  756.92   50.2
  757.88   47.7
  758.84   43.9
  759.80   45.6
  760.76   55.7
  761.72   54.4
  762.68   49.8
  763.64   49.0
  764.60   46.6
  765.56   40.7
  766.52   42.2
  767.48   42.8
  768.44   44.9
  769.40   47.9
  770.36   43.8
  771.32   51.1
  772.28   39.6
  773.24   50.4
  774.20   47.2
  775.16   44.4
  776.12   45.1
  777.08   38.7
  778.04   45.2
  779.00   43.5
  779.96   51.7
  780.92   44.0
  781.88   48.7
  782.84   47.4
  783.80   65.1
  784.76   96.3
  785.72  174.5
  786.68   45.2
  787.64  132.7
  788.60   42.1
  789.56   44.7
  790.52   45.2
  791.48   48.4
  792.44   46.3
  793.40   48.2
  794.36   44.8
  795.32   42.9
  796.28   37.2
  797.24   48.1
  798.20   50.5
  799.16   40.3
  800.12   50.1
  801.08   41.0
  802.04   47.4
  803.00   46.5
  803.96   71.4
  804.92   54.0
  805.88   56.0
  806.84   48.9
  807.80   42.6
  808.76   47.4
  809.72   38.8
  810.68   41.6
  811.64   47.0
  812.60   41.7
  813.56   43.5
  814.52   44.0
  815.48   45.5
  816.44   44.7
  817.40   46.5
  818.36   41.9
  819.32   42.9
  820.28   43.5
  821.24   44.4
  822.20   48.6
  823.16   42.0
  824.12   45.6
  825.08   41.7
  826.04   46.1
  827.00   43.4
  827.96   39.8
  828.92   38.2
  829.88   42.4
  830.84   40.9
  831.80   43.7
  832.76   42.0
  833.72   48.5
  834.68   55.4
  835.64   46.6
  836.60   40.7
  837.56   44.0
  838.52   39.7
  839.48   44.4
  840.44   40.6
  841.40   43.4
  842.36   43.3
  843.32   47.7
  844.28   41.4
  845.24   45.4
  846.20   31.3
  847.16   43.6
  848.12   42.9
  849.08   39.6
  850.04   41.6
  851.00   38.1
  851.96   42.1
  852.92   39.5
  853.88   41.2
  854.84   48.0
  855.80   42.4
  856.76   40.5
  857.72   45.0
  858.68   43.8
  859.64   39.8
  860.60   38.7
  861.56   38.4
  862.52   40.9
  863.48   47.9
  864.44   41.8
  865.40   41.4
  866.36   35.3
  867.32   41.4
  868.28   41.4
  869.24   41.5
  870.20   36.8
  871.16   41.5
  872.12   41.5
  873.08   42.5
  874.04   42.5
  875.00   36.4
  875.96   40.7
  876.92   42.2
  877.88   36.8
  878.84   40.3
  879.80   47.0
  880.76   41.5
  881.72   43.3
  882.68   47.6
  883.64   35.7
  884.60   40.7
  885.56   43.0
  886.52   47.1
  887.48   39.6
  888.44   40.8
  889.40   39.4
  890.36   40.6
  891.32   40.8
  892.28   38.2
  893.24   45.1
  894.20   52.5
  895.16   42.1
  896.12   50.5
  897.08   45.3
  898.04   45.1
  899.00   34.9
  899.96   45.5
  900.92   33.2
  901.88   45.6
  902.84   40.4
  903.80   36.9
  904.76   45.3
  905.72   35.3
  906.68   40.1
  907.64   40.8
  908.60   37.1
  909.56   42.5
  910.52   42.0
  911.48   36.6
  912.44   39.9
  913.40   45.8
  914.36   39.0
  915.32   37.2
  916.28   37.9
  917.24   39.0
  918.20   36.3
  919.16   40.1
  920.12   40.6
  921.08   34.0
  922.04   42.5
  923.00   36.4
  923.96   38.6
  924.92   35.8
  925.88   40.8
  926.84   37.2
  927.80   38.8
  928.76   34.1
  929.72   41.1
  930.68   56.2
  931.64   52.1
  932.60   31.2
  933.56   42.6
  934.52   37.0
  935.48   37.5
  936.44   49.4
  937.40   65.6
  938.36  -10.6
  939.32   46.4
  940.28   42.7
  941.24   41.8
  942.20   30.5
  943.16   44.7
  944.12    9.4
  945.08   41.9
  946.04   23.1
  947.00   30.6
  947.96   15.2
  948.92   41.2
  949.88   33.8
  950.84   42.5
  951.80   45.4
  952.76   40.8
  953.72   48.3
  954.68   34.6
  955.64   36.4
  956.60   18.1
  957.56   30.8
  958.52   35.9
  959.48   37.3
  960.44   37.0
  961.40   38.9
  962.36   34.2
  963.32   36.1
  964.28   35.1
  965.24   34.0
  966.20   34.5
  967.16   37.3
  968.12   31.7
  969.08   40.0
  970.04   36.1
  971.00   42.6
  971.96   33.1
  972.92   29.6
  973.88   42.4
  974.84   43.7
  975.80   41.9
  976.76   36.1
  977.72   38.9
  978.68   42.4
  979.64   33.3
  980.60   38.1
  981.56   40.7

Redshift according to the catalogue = 0.196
